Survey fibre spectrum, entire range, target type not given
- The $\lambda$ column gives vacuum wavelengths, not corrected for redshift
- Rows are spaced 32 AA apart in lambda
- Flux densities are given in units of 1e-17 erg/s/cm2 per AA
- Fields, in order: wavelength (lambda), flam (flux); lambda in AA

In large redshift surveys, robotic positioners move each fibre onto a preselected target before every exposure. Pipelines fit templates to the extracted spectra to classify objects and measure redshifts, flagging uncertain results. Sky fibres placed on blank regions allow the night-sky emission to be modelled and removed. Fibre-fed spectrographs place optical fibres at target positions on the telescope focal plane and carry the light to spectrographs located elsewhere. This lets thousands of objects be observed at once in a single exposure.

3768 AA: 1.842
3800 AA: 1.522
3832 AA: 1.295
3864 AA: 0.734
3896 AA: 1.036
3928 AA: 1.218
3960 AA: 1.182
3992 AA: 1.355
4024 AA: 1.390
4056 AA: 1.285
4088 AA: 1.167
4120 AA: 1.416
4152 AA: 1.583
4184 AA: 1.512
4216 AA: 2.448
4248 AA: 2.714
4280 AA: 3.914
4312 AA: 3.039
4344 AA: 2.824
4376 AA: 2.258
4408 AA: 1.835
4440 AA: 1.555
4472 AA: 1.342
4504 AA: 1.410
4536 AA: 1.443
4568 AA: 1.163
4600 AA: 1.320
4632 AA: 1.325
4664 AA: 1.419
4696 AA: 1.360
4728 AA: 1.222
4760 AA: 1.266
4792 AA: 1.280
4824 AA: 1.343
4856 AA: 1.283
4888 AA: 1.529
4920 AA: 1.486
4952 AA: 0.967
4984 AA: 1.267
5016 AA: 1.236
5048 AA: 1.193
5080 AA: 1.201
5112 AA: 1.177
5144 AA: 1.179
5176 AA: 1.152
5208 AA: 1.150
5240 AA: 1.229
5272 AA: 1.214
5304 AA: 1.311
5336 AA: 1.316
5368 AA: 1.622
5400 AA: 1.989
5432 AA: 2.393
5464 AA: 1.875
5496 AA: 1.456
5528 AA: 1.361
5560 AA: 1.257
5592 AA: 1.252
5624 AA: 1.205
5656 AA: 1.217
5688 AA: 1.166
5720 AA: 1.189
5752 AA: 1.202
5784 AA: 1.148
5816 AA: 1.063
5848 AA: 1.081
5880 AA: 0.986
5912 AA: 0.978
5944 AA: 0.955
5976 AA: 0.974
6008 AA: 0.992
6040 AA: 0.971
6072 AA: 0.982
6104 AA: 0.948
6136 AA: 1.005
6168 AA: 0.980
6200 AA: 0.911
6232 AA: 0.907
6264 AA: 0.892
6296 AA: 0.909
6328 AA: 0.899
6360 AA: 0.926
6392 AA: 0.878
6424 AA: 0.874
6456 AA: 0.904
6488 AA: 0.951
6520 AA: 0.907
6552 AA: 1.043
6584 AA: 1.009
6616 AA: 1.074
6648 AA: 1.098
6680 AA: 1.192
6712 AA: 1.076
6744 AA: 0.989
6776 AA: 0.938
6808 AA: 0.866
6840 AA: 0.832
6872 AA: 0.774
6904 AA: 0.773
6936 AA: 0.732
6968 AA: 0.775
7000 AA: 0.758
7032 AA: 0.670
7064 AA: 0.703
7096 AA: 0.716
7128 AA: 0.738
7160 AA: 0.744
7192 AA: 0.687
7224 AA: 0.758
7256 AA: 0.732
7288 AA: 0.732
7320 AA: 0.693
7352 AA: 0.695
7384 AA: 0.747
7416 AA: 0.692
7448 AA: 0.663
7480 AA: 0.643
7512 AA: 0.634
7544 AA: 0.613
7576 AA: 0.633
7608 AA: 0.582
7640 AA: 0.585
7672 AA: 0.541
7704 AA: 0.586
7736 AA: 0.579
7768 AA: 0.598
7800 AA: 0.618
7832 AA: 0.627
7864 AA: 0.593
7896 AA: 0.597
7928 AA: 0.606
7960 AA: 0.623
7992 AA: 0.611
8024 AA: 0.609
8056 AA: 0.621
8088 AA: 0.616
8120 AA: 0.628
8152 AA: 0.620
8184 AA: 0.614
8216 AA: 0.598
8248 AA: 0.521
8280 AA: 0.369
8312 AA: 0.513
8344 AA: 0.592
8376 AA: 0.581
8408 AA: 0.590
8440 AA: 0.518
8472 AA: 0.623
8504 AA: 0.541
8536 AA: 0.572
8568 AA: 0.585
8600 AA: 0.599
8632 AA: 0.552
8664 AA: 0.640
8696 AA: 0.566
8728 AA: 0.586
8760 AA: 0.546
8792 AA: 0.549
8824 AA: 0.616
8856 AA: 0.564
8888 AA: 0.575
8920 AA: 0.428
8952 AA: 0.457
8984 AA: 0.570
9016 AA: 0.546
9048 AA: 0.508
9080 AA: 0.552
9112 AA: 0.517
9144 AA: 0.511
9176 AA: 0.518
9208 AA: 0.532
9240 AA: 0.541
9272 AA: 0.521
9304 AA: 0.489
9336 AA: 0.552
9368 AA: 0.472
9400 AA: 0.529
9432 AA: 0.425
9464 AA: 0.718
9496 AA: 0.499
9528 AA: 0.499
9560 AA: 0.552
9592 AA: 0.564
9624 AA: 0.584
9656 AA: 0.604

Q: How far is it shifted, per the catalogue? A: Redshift 2.51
